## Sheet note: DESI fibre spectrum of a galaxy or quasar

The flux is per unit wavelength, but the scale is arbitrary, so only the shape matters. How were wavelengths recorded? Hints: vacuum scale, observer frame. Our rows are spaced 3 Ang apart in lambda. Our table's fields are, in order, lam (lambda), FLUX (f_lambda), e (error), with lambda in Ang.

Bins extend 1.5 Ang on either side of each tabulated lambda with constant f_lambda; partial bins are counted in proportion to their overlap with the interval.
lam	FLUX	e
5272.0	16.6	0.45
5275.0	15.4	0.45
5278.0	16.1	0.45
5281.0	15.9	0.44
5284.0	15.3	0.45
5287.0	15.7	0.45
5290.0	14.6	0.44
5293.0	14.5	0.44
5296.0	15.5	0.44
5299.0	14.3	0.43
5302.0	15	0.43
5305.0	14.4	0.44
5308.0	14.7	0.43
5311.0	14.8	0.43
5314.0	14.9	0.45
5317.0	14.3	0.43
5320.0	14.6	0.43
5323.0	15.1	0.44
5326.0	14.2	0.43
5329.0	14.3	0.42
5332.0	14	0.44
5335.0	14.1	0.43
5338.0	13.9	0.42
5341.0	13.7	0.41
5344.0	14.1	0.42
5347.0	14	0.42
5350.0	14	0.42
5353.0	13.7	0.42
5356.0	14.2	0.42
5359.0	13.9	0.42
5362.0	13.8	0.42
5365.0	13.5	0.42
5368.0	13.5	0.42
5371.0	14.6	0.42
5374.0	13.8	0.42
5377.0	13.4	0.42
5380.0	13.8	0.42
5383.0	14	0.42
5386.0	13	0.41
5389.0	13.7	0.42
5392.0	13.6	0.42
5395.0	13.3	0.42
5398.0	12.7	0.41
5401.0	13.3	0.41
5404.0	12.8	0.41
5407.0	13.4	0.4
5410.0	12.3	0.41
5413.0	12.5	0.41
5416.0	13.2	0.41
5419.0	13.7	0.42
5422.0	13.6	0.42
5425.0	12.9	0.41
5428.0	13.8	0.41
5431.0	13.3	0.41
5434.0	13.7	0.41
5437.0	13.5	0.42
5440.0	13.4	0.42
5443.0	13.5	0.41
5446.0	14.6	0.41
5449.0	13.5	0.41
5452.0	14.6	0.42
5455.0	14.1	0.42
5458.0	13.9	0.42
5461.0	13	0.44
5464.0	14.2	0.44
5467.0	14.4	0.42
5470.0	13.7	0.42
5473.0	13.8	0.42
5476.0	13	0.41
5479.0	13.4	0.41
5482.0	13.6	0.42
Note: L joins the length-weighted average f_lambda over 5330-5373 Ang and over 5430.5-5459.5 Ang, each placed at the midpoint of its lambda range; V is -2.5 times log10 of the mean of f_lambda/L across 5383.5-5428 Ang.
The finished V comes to 0.06 mag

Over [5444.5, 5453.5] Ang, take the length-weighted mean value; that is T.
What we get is 14.2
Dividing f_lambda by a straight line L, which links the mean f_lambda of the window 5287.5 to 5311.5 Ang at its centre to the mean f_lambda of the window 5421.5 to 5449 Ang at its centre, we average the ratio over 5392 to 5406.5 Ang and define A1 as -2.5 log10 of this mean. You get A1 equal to 0.06 mag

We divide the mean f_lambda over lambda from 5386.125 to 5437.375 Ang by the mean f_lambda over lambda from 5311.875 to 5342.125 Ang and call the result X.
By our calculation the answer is 0.92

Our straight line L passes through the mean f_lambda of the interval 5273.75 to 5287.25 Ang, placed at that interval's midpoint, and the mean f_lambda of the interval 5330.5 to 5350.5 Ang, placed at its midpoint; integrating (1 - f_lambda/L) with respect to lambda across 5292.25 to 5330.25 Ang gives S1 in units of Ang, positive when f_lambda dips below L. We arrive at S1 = 0.3 Ang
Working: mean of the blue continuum 15.7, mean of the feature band 14.7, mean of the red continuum 14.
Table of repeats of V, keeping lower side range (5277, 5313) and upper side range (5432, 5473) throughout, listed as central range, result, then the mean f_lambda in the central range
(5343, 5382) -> 0.051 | 13.9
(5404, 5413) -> 0.113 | 12.8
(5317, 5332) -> 0.026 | 14.5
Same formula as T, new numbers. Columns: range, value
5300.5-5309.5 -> 14.7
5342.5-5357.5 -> 14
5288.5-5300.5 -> 14.7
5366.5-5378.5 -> 13.8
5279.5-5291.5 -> 15.4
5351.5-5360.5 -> 13.9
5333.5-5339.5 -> 14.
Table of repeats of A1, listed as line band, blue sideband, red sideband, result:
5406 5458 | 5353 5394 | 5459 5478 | 0.015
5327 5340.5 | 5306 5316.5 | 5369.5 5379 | 0.030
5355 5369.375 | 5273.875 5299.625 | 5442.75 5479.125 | 0.069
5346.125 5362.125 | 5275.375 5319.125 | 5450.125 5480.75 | 0.050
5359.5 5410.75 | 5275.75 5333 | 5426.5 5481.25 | 0.062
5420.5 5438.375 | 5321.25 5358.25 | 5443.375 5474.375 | 0.042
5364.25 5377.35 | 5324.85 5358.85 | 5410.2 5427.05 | -0.010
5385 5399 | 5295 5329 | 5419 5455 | 0.060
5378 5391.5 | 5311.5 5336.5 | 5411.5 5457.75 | 0.029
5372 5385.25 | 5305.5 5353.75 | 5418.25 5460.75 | 0.022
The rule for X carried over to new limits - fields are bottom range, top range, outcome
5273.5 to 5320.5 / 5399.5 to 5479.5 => 0.90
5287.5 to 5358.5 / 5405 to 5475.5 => 0.94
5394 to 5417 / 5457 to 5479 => 1.06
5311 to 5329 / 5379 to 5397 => 0.93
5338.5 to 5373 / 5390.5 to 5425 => 0.94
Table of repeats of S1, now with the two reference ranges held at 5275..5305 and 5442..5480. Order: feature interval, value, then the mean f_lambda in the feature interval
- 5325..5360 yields 1.8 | 14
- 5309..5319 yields 0.2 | 14.7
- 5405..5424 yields 1.5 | 13.1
